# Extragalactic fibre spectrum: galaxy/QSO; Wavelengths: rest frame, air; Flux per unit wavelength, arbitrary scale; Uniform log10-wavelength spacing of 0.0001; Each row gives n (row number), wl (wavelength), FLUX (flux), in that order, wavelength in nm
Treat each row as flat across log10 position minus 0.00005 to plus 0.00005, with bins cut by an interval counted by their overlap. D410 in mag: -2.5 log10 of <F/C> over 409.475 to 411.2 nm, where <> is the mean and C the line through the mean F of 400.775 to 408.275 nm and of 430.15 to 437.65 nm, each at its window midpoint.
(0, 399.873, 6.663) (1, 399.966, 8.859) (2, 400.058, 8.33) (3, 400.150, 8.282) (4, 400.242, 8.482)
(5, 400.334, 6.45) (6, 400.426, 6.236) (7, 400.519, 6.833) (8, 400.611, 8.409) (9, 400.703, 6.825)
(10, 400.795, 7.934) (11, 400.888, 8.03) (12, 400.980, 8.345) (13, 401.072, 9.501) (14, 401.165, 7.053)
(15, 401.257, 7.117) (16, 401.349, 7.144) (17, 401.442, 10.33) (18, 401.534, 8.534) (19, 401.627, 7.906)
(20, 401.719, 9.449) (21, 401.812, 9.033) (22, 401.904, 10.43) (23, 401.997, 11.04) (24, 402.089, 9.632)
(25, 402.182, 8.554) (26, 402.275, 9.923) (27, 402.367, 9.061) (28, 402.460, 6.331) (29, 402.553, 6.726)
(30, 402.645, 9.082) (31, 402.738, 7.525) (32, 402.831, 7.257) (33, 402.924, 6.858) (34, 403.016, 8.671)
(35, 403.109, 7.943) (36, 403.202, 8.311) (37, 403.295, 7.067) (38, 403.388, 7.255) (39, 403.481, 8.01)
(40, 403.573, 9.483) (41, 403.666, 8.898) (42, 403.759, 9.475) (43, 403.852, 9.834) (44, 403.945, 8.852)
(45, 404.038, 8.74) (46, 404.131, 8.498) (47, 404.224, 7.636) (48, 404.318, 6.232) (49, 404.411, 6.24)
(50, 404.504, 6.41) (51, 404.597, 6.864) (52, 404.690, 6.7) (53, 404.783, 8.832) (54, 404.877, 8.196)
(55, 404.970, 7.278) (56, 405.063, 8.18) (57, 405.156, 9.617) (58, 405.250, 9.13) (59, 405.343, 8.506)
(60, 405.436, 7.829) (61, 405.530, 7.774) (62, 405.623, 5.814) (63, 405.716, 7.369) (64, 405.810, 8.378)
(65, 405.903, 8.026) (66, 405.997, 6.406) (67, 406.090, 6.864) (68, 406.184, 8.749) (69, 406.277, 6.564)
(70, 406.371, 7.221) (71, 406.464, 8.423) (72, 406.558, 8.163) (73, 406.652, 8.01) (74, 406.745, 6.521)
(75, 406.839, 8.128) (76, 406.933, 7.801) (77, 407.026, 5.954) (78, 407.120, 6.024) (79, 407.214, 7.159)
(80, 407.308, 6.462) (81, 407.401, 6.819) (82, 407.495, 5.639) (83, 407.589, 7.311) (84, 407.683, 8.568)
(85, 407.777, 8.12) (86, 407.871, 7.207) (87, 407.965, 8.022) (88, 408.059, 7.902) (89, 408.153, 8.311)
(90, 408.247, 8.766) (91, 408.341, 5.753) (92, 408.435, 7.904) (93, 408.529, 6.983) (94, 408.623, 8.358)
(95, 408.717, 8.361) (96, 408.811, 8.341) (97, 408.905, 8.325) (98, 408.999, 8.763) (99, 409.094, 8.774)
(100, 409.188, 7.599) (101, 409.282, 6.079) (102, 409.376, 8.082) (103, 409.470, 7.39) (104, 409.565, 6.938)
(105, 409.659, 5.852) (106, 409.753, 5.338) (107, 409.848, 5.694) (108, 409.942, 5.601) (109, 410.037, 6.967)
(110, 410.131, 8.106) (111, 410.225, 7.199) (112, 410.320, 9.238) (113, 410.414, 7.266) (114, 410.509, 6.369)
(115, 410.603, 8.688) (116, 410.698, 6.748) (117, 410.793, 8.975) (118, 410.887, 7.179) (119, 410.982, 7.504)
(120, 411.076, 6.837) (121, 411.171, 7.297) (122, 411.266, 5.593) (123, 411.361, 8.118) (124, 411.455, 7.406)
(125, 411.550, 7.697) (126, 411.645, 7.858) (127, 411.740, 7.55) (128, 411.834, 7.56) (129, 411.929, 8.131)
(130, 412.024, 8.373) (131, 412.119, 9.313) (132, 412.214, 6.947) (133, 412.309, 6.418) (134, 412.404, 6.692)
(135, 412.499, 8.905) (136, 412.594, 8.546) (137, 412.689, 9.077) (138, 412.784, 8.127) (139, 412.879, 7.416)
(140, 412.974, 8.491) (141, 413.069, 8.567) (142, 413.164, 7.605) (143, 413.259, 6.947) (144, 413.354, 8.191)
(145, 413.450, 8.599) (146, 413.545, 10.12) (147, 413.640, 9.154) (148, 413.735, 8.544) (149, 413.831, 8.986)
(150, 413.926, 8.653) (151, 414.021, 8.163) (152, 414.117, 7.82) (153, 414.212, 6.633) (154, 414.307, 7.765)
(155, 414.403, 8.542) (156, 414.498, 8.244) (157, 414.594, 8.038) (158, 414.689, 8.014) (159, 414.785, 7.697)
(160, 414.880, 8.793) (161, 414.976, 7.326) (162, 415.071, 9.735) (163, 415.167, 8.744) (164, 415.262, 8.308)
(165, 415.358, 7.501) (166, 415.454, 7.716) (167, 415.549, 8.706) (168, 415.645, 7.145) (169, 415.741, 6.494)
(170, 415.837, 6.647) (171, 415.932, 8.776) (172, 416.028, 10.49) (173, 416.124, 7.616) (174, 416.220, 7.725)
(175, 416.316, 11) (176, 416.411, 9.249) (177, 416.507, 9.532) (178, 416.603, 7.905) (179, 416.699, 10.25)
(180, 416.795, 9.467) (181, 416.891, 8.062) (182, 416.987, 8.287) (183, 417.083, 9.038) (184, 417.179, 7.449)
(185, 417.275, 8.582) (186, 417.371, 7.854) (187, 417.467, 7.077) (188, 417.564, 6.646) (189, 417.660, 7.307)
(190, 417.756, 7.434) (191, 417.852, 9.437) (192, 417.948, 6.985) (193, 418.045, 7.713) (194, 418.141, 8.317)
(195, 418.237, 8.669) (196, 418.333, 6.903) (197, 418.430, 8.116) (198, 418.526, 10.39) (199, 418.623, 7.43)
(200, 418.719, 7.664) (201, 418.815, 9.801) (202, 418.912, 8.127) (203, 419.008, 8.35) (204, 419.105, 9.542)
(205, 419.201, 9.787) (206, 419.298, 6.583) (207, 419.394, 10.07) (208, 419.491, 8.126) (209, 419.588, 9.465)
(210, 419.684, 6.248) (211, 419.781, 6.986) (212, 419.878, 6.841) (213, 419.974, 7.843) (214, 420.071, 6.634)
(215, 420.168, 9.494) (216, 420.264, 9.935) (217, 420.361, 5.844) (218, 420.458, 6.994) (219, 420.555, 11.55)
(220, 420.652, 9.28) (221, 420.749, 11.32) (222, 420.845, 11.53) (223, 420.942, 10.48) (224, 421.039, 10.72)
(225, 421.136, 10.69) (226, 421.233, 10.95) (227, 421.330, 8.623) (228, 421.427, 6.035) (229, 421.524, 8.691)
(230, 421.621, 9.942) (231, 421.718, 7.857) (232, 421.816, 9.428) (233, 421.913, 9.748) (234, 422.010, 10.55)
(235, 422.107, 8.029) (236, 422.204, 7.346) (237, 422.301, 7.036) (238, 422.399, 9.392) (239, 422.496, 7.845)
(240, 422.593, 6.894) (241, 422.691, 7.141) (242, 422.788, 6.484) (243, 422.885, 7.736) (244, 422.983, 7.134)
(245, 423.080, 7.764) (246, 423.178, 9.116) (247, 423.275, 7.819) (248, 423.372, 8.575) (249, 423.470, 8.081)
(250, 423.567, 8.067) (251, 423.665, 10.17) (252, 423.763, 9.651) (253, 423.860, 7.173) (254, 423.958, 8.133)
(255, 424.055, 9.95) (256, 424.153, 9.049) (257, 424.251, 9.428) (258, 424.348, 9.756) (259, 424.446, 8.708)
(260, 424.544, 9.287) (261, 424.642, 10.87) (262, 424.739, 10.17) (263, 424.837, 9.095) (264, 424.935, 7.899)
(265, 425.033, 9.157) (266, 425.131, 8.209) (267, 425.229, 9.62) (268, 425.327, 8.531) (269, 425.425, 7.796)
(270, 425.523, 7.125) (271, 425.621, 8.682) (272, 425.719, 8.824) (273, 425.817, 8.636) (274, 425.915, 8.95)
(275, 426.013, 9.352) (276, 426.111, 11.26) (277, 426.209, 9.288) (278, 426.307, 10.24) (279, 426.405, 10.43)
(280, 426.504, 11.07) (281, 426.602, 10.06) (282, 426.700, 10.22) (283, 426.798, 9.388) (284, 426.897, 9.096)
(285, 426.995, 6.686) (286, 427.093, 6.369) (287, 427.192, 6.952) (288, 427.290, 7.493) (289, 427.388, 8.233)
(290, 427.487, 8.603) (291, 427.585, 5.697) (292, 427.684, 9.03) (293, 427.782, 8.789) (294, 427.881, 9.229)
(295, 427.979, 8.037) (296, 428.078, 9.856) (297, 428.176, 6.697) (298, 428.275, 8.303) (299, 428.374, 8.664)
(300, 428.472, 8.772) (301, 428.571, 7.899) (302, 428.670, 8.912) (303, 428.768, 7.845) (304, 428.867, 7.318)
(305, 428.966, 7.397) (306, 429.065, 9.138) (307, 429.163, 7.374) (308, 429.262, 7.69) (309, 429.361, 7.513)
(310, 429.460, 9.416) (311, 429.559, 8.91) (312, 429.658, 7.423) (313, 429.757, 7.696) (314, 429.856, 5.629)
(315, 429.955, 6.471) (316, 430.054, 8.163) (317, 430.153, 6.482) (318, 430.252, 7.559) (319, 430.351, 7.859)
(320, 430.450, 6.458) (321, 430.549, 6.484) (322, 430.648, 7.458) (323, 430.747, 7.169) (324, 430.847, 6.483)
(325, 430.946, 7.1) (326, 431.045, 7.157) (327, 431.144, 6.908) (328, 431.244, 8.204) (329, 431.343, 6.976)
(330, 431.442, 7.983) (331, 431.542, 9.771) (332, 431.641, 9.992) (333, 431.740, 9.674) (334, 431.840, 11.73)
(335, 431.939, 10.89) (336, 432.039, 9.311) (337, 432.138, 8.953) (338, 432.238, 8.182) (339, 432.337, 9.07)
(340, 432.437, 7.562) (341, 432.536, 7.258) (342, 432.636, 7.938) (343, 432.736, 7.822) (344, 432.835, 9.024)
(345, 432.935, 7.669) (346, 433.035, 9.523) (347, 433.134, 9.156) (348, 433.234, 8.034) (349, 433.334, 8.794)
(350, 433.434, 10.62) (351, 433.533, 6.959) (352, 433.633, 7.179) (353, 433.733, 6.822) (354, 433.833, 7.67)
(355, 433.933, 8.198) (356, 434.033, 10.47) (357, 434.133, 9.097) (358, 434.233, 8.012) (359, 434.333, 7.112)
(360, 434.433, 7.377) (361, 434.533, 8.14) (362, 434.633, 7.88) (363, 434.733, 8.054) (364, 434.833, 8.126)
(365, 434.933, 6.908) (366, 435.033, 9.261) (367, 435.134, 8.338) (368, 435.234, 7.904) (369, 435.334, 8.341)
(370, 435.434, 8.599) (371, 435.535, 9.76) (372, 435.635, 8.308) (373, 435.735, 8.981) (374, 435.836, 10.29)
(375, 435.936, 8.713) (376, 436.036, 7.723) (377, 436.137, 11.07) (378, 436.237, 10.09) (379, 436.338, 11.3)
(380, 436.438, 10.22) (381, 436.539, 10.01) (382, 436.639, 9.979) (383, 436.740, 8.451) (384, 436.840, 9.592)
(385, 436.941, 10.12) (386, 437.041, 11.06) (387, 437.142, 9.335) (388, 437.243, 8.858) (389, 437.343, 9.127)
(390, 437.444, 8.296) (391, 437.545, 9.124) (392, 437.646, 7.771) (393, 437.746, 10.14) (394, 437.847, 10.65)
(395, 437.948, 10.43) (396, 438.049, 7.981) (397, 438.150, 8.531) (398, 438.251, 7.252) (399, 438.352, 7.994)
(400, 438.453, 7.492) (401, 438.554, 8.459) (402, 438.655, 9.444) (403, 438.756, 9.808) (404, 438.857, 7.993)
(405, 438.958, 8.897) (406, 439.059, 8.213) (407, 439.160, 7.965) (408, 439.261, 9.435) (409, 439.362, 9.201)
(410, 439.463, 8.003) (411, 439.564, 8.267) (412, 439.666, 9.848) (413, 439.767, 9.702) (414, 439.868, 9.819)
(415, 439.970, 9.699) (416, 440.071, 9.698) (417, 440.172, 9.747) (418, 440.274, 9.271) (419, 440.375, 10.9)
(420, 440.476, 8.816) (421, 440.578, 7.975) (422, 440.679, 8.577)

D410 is 0.14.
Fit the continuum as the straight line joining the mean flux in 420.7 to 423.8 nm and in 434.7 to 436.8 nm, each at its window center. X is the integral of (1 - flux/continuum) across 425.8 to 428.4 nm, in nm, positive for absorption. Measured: 0.03 nm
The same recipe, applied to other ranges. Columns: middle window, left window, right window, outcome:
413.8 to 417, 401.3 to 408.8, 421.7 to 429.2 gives -0.04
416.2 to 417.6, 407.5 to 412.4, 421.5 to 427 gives -0.07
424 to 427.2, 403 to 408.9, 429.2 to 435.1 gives -0.45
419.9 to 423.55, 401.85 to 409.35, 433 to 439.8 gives -0.12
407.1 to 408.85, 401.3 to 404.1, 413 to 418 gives 0.20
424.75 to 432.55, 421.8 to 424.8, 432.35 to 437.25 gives 0.29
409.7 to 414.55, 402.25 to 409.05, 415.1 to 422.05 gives 0.24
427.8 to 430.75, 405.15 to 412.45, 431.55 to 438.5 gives 0.25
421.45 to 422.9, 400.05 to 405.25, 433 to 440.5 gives 0.06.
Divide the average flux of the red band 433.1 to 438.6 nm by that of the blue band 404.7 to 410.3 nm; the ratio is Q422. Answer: 1.17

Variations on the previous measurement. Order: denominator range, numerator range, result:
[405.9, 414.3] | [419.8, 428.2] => 1.15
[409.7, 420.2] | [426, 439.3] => 1.06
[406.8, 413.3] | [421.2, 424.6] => 1.13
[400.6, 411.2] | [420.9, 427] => 1.14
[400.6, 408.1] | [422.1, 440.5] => 1.08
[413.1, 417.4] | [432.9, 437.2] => 1.06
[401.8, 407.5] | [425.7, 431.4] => 1.03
